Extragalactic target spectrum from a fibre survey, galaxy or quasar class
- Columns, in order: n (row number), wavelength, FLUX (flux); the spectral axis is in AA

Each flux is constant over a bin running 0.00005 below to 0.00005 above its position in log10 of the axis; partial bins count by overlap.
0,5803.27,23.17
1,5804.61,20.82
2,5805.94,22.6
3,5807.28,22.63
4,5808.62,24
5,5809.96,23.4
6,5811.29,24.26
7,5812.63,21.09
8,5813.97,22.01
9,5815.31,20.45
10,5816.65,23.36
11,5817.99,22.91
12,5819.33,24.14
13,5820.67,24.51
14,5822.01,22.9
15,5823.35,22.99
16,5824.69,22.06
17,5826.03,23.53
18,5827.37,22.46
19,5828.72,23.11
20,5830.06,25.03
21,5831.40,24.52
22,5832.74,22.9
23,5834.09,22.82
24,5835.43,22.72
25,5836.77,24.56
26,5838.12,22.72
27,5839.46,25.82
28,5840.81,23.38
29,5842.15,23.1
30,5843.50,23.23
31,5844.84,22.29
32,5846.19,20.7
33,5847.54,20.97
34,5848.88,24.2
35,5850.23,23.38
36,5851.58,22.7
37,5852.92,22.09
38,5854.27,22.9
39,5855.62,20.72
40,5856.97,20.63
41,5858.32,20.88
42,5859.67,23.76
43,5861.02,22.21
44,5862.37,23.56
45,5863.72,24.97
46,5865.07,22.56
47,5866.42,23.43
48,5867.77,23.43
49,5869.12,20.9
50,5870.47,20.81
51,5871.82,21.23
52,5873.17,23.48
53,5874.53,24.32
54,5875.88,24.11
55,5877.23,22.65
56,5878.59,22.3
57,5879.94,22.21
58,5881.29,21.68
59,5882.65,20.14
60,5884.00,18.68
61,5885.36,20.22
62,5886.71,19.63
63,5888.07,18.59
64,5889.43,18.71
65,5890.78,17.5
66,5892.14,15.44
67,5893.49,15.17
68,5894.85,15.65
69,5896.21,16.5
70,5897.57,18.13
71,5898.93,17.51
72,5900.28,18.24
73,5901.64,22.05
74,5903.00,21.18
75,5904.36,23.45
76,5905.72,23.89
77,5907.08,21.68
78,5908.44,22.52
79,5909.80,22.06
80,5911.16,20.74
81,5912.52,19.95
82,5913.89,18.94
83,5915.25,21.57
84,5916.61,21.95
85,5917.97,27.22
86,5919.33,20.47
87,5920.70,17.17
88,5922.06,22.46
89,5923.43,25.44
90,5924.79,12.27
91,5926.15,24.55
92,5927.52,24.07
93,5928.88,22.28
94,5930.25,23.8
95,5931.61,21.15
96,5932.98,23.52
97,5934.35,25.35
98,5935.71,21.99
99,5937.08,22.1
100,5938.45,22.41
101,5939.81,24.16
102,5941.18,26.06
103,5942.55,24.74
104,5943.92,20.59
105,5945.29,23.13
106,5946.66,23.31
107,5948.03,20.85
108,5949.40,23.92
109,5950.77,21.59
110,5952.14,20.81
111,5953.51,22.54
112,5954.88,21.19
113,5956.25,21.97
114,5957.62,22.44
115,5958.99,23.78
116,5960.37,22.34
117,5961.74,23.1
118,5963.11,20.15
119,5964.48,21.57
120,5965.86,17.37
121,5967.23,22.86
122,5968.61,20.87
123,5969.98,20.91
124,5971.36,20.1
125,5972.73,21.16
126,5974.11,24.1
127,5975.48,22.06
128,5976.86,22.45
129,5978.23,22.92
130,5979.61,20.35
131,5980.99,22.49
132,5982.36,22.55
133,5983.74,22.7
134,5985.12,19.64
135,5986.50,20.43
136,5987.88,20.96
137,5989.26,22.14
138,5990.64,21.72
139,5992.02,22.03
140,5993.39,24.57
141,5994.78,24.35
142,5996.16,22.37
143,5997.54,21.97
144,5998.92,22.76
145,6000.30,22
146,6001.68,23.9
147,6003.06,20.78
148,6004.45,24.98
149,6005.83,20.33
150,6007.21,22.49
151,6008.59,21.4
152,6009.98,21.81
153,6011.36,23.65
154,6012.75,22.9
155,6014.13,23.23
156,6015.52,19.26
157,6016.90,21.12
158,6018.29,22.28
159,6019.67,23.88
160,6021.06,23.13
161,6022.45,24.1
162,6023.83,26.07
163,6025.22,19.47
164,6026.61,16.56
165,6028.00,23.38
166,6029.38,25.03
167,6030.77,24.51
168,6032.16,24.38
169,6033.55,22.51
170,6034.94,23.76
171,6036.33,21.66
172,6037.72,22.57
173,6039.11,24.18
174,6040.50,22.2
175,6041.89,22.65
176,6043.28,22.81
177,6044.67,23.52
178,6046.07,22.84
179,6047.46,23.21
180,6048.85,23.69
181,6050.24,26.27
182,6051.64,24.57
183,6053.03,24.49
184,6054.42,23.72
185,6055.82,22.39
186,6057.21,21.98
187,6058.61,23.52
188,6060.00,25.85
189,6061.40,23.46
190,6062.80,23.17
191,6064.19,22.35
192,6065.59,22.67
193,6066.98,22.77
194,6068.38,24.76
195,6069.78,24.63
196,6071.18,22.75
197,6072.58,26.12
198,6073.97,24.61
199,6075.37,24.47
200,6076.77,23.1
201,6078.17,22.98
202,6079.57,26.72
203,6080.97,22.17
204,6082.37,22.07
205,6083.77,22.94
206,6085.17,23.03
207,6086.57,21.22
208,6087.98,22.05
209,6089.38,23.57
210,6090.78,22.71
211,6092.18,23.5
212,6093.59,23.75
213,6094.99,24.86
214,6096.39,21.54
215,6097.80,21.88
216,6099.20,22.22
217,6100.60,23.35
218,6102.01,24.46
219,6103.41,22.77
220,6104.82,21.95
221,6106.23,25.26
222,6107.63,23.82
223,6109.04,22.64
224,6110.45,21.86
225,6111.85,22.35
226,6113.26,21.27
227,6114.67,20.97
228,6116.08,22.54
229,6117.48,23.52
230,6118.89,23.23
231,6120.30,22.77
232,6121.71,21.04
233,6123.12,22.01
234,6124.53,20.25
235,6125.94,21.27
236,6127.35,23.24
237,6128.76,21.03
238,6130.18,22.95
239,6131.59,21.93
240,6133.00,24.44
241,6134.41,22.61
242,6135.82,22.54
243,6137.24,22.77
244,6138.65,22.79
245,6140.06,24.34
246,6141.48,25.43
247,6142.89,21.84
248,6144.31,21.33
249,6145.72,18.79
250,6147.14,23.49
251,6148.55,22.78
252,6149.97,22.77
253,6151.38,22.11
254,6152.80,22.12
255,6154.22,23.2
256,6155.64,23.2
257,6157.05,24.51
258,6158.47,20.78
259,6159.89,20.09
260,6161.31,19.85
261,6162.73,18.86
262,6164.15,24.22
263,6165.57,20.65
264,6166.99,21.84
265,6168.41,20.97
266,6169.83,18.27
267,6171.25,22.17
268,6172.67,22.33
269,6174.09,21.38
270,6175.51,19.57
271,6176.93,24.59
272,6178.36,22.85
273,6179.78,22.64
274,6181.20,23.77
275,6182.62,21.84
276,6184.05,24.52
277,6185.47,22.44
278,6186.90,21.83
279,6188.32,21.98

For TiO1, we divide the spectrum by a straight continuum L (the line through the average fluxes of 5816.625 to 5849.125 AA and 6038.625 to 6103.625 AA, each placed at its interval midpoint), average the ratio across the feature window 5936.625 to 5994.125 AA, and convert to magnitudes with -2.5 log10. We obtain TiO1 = 0.06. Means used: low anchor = 23.2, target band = 22.1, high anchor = 23.4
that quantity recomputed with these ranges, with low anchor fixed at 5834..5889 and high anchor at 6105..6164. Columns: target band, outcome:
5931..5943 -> -0.06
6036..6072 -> -0.05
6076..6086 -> -0.05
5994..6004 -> -0.02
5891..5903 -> 0.26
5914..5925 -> 0.05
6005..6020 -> 0.01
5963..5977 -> 0.05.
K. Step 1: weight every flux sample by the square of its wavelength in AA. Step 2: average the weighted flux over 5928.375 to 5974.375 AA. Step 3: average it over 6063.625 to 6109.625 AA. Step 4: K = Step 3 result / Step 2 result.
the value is 1.1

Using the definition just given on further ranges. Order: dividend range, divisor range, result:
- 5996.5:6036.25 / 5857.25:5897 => 1.13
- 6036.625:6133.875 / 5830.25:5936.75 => 1.14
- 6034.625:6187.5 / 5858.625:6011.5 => 1.11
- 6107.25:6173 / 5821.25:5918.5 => 1.11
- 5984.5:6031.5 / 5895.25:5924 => 1.10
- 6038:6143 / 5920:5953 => 1.09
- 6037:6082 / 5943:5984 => 1.12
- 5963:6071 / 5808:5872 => 1.05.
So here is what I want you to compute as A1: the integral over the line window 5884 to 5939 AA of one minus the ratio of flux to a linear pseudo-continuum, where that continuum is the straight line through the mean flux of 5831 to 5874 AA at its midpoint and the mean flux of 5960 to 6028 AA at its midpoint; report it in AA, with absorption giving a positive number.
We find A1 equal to 4.28 AA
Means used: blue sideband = 22.7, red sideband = 22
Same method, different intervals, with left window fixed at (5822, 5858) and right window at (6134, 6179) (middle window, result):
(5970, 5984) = 0.3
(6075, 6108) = -1.4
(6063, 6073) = -0.6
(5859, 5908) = 4.2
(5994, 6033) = -0.3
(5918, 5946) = 0.2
